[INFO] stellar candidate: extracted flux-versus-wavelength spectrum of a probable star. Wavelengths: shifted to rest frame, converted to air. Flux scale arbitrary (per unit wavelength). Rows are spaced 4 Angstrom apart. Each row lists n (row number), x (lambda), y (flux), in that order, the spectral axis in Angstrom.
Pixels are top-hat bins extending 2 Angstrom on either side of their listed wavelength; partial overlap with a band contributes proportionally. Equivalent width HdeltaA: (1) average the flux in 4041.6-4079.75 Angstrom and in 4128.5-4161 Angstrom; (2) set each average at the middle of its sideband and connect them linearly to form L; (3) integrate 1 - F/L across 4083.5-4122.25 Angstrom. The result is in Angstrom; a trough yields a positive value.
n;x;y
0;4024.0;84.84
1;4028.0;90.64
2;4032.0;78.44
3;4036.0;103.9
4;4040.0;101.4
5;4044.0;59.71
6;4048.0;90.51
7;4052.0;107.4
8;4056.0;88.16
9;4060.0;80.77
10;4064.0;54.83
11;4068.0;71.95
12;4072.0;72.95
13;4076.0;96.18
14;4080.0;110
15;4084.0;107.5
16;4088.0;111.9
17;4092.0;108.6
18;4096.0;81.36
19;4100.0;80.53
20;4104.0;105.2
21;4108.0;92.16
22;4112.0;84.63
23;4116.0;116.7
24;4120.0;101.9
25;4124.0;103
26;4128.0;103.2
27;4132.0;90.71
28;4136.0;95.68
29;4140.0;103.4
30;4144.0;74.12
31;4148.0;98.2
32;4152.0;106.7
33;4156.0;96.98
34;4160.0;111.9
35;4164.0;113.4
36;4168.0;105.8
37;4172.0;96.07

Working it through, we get -4.0 Angstrom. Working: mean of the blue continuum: 81.9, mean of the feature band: 98.7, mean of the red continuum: 97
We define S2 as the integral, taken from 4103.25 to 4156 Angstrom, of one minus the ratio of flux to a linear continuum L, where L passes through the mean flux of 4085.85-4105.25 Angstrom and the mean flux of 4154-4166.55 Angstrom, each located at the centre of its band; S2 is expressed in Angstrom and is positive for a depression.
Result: 2.37 Angstrom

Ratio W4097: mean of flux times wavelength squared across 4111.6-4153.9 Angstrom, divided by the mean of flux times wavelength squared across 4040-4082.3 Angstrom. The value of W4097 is 1.21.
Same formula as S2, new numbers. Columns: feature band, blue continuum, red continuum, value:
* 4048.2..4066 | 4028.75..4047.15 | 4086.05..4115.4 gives 1.1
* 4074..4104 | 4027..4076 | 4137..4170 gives -3.3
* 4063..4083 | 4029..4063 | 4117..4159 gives 1.6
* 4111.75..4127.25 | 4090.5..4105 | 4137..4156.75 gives -1.6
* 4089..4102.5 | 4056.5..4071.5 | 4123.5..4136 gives -1.3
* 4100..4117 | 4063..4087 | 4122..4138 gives -0.4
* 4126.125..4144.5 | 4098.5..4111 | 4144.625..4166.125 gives 0.8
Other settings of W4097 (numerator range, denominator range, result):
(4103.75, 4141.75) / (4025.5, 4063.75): 1.18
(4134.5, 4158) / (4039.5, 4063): 1.17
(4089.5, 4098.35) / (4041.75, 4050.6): 1.25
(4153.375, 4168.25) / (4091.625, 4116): 1.18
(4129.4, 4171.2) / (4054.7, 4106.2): 1.14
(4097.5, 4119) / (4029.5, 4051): 1.13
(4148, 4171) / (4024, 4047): 1.29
